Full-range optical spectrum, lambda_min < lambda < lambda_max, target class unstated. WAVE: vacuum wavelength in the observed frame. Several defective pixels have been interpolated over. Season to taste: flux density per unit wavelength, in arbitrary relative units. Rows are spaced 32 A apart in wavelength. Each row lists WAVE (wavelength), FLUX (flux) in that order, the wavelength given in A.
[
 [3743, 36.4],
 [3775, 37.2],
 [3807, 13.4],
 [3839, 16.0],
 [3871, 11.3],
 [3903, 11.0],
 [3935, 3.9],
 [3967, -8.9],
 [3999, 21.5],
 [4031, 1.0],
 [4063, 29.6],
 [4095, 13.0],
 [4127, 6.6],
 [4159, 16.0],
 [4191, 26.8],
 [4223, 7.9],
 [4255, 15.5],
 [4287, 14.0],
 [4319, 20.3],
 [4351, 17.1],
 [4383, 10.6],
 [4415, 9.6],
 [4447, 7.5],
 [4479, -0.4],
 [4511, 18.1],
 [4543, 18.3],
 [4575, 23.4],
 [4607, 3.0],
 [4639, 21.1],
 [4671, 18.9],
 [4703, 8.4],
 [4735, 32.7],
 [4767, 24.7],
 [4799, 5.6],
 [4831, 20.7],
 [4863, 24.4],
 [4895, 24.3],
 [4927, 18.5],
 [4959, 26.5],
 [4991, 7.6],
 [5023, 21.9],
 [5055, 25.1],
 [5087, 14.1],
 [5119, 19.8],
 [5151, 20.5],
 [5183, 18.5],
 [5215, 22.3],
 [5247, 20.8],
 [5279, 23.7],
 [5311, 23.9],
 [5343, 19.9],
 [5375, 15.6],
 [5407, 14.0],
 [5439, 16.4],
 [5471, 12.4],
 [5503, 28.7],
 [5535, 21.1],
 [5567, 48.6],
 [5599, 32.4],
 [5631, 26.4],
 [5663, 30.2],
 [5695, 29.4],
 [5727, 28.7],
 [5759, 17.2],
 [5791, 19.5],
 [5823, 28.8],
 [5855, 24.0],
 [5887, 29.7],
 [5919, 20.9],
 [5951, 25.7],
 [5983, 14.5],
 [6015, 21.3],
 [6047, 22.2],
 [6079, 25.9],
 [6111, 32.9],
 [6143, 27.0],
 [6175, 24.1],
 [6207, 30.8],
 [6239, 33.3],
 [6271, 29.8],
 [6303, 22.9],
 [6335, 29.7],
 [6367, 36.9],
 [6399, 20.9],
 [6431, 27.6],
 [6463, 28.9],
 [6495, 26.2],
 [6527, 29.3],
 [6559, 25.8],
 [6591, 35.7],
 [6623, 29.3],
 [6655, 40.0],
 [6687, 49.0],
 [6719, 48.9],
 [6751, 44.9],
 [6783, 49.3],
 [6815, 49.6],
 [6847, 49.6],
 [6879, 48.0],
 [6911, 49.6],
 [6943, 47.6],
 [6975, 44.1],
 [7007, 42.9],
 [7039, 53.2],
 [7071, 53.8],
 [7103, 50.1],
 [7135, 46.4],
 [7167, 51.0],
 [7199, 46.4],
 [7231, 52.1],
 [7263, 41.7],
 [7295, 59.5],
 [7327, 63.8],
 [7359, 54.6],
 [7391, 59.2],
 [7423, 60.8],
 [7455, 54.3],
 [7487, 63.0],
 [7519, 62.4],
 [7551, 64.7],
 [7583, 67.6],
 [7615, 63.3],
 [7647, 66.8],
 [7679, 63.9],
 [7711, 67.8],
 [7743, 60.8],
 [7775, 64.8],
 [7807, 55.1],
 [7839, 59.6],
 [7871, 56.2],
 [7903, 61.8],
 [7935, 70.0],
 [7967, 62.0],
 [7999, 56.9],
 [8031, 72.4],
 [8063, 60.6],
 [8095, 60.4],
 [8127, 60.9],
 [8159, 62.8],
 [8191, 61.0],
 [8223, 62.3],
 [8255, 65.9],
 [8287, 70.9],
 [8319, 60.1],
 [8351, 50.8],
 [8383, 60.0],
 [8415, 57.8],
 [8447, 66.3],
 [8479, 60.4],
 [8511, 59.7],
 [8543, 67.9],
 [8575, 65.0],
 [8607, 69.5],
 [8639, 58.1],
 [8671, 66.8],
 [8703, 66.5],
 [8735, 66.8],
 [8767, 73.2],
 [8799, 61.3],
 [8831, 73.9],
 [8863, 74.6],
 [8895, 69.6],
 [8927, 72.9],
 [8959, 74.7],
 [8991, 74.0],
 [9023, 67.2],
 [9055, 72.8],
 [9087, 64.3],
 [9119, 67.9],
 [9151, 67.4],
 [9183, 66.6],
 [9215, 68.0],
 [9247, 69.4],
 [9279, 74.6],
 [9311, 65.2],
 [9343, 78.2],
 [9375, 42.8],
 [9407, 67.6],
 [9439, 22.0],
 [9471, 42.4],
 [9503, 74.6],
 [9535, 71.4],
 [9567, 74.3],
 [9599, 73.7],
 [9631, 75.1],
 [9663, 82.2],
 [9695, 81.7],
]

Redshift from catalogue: 0.671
